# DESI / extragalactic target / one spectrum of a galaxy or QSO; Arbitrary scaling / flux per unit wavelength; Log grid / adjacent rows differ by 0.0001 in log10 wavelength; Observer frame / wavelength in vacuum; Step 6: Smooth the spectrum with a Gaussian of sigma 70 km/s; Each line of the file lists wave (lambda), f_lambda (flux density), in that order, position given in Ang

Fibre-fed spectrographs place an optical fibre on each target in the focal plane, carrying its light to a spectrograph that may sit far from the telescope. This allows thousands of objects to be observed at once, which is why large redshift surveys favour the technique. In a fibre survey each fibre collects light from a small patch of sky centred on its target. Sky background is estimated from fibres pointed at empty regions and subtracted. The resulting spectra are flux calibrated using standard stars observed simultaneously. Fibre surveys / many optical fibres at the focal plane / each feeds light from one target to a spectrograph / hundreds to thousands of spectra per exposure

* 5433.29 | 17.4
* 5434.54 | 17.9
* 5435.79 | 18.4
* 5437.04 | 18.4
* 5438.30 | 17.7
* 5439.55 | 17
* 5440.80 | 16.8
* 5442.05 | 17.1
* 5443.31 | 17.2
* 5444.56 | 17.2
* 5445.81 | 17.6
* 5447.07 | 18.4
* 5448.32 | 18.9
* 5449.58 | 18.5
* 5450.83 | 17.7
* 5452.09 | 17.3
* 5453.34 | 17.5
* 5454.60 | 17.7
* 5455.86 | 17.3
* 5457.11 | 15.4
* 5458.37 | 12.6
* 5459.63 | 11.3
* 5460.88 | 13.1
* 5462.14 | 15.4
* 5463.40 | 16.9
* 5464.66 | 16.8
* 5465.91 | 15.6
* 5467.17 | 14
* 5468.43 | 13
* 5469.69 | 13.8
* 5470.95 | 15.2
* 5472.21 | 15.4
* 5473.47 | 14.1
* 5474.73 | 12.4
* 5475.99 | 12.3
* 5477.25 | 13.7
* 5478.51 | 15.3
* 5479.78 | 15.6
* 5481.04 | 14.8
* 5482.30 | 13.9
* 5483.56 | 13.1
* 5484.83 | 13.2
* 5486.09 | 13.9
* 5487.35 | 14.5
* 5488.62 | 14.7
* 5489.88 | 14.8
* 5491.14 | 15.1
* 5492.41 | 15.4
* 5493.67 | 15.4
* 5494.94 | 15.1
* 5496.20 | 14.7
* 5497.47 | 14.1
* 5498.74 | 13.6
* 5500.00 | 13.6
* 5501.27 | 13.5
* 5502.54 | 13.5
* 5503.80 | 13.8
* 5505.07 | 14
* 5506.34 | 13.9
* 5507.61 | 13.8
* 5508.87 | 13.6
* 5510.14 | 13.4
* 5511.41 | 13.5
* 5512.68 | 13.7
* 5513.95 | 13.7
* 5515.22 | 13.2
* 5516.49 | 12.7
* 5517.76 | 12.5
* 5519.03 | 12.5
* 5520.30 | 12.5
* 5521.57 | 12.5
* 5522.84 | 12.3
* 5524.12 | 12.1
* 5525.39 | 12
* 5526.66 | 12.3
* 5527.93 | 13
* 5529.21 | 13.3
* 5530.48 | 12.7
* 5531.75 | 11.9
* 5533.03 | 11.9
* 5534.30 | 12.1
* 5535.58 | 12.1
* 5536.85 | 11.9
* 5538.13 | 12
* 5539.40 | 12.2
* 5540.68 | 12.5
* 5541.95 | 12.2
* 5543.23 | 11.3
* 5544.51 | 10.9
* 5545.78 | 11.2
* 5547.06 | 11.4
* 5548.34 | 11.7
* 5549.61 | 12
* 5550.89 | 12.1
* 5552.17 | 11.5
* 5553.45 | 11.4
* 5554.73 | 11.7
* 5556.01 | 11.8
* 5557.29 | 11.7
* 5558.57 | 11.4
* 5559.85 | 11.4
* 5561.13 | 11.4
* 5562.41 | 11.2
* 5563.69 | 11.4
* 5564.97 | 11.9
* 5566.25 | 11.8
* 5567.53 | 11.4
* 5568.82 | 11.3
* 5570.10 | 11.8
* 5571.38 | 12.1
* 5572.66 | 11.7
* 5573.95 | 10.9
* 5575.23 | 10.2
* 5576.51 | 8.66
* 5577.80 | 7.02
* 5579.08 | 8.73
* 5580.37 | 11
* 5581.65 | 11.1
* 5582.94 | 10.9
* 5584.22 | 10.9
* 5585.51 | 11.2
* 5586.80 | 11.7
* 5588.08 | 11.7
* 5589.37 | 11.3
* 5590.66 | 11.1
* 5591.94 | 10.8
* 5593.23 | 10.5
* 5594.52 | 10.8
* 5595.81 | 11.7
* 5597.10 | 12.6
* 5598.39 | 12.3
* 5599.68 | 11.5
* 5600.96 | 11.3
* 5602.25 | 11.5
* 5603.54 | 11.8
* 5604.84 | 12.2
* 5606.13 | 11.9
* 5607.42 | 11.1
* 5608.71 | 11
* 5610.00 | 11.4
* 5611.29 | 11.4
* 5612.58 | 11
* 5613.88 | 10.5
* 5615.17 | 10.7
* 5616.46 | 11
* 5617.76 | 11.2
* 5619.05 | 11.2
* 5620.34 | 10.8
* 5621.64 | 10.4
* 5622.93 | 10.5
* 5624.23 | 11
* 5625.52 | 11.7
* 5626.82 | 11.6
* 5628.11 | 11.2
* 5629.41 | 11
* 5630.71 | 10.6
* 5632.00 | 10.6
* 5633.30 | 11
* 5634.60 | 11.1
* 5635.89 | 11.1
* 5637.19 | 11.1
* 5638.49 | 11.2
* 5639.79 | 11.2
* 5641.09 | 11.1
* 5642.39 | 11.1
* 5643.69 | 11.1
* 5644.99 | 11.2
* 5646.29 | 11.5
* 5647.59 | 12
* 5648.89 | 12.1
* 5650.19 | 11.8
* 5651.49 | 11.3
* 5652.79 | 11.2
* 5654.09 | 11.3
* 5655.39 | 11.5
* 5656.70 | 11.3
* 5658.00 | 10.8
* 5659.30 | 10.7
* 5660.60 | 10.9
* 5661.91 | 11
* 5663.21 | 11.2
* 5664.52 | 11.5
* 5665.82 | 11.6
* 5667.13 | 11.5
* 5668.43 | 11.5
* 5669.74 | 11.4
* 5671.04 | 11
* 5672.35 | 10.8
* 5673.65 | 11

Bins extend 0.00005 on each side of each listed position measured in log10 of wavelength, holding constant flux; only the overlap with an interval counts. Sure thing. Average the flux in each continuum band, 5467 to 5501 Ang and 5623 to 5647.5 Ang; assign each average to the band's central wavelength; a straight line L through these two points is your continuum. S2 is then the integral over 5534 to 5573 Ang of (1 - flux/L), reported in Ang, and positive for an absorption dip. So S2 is 3.4 Ang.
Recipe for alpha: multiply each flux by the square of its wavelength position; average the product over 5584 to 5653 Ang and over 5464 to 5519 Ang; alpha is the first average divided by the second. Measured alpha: 0.8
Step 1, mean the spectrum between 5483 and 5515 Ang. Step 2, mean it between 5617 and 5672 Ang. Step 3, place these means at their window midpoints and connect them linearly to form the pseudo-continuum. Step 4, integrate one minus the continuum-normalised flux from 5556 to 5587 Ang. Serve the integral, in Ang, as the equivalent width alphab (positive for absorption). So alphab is 4.1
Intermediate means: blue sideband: 14.1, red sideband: 11.2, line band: 11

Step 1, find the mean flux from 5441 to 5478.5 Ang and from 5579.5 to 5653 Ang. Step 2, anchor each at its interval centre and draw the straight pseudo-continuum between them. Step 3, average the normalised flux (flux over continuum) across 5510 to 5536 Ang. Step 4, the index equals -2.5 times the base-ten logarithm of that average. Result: 0.10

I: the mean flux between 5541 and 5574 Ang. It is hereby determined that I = 11.6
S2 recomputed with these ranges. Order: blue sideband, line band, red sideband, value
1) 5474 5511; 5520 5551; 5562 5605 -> 1.47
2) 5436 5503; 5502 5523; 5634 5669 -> 1.63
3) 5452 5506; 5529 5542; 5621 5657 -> 1.11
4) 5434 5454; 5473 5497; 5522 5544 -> 1.33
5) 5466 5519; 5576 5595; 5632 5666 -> 2.84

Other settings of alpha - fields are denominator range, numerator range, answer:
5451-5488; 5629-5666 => 0.81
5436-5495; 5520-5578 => 0.78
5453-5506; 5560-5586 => 0.77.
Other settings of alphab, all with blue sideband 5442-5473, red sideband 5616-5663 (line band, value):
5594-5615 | 1.0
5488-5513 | 1.2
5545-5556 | 1.5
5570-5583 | 2.6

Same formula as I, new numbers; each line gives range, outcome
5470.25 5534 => 13.6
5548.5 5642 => 11.2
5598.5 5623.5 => 11.2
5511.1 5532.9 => 12.7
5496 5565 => 12.5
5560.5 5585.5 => 10.8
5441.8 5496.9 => 15.3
